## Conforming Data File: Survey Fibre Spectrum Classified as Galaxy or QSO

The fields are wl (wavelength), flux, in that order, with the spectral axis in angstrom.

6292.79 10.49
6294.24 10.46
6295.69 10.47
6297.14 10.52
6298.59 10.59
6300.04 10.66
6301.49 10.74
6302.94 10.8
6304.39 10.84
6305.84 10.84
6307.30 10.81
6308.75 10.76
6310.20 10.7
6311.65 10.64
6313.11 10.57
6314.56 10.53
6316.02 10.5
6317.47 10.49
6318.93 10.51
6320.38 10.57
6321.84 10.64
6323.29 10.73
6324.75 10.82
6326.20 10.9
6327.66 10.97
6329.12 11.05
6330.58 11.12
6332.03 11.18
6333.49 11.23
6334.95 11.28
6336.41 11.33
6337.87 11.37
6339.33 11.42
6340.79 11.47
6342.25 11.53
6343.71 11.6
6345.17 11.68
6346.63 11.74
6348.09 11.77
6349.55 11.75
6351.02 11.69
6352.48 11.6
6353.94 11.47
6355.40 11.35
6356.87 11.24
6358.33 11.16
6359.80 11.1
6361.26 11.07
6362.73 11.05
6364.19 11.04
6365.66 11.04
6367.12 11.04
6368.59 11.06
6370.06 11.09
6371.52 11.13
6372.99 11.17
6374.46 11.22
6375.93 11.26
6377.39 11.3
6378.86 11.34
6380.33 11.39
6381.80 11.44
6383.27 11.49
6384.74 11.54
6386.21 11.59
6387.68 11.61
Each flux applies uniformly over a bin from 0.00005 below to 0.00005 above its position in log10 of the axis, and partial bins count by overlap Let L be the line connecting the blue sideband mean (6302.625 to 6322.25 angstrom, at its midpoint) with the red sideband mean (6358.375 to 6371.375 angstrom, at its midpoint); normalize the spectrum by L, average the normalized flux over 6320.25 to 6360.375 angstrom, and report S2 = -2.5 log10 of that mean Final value -0.040 mag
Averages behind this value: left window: 10.7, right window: 11.1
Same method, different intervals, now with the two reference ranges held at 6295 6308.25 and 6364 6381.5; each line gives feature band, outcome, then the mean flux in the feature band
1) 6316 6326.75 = 0.02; 10.7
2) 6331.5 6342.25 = -0.04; 11.3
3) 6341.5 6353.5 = -0.06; 11.7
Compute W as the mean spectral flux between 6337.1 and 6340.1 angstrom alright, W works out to 11.4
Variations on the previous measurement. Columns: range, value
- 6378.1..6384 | 11.4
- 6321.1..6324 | 10.7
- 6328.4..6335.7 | 11.2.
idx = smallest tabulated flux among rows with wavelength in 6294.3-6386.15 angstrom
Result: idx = 10.47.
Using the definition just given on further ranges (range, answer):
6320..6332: 10.57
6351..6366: 11.04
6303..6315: 10.53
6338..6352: 11.42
